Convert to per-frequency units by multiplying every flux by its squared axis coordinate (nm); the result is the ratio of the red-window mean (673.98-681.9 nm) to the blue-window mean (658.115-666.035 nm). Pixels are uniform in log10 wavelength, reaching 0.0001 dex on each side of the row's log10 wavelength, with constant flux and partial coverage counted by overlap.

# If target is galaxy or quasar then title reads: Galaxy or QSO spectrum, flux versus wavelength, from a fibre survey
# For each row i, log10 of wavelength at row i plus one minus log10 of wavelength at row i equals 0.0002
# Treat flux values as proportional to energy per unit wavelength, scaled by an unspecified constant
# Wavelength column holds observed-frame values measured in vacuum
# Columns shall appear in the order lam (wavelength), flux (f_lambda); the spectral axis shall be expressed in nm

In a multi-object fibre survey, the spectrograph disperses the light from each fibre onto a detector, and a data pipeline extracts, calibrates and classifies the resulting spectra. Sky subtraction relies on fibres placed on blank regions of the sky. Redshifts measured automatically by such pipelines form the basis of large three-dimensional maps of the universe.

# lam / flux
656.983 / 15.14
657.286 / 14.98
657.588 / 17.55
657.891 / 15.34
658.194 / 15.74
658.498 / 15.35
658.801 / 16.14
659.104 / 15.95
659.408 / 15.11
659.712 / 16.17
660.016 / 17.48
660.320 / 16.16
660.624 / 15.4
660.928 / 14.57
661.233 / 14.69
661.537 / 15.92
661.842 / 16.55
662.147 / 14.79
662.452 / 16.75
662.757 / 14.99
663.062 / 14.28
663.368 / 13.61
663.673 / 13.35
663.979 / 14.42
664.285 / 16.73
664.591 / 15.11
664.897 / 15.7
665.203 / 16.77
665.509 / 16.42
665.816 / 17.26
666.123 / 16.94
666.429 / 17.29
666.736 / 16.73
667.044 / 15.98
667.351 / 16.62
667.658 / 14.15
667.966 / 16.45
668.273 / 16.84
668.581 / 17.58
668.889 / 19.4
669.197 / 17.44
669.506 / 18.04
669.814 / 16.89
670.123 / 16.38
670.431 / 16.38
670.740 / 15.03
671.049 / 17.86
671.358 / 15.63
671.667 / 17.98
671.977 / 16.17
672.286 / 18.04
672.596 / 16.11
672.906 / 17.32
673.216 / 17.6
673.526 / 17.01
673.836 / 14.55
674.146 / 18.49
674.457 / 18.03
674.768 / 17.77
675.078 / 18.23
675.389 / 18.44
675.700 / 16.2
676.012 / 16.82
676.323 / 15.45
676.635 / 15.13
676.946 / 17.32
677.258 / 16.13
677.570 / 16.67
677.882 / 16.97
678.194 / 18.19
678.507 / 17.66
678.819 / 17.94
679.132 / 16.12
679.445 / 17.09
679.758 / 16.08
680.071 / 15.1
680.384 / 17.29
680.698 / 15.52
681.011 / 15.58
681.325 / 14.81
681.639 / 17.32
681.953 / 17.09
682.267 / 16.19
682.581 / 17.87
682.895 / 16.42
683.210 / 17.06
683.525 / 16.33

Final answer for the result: 1.1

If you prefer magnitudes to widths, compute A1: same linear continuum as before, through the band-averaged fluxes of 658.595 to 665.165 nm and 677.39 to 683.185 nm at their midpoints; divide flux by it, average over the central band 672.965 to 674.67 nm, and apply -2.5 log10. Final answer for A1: -0.060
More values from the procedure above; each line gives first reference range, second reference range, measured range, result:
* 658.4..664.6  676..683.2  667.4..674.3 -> -0.06 mag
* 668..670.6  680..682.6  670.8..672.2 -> 0.02 mag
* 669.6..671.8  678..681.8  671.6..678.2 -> -0.03 mag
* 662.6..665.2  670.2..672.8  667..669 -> -0.06 mag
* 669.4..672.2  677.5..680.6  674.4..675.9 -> -0.06 mag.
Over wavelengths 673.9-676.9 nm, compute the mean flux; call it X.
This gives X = 17.1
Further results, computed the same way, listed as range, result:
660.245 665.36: 15.3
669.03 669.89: 17.5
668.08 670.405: 17.4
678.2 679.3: 17.4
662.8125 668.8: 15.9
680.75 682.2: 16.2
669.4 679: 17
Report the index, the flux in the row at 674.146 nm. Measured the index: 18.49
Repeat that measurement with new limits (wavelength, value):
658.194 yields 15.74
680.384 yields 17.29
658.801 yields 16.14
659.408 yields 15.11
